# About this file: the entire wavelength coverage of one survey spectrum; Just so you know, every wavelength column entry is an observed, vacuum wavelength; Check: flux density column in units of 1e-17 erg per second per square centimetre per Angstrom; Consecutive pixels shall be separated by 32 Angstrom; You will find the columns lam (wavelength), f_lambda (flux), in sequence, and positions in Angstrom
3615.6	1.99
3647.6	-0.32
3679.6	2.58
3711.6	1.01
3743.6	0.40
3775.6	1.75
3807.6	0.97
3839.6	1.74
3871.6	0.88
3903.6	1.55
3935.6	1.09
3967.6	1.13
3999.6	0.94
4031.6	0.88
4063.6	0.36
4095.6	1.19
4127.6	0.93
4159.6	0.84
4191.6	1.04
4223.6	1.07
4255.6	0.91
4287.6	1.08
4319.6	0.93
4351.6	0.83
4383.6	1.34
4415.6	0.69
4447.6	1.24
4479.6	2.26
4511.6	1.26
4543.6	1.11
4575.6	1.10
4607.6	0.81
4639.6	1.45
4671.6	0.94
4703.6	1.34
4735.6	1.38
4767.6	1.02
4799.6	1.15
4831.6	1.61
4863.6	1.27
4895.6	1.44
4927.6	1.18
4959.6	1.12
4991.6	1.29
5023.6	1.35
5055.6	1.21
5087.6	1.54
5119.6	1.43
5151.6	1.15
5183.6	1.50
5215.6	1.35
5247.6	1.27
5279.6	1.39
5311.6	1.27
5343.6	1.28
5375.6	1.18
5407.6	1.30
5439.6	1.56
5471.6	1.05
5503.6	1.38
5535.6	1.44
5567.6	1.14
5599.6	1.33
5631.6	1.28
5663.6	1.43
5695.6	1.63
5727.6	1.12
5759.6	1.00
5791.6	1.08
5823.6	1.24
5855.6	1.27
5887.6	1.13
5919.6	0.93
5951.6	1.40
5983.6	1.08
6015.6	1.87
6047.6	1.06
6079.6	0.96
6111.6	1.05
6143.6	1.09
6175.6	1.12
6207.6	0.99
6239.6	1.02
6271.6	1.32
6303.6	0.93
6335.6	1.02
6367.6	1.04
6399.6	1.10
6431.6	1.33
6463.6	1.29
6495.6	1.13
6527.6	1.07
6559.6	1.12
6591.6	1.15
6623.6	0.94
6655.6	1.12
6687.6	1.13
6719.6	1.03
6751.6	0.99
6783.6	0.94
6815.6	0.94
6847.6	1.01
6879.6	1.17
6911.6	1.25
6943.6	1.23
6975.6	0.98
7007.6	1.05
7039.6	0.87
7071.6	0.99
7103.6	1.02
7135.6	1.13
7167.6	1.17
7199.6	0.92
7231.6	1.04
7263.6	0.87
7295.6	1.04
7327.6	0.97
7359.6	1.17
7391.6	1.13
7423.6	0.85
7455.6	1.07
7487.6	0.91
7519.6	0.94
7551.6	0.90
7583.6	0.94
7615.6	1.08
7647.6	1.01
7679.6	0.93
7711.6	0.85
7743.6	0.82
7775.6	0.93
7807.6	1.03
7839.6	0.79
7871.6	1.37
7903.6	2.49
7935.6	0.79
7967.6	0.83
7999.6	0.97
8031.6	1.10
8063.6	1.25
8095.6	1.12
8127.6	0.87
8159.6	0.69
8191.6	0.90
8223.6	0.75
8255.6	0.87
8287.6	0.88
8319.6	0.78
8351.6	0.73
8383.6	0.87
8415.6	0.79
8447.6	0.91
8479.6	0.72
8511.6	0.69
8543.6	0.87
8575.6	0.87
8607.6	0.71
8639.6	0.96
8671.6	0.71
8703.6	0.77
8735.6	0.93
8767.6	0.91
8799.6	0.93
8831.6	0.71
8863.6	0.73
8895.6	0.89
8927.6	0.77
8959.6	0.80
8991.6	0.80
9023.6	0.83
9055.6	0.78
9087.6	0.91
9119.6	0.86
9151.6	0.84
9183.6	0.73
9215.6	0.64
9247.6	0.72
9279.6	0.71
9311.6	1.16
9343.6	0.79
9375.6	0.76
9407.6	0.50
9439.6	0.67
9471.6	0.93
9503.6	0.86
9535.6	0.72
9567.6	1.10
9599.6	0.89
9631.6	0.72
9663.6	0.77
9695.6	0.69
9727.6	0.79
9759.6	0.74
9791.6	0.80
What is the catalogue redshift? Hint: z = 0.20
